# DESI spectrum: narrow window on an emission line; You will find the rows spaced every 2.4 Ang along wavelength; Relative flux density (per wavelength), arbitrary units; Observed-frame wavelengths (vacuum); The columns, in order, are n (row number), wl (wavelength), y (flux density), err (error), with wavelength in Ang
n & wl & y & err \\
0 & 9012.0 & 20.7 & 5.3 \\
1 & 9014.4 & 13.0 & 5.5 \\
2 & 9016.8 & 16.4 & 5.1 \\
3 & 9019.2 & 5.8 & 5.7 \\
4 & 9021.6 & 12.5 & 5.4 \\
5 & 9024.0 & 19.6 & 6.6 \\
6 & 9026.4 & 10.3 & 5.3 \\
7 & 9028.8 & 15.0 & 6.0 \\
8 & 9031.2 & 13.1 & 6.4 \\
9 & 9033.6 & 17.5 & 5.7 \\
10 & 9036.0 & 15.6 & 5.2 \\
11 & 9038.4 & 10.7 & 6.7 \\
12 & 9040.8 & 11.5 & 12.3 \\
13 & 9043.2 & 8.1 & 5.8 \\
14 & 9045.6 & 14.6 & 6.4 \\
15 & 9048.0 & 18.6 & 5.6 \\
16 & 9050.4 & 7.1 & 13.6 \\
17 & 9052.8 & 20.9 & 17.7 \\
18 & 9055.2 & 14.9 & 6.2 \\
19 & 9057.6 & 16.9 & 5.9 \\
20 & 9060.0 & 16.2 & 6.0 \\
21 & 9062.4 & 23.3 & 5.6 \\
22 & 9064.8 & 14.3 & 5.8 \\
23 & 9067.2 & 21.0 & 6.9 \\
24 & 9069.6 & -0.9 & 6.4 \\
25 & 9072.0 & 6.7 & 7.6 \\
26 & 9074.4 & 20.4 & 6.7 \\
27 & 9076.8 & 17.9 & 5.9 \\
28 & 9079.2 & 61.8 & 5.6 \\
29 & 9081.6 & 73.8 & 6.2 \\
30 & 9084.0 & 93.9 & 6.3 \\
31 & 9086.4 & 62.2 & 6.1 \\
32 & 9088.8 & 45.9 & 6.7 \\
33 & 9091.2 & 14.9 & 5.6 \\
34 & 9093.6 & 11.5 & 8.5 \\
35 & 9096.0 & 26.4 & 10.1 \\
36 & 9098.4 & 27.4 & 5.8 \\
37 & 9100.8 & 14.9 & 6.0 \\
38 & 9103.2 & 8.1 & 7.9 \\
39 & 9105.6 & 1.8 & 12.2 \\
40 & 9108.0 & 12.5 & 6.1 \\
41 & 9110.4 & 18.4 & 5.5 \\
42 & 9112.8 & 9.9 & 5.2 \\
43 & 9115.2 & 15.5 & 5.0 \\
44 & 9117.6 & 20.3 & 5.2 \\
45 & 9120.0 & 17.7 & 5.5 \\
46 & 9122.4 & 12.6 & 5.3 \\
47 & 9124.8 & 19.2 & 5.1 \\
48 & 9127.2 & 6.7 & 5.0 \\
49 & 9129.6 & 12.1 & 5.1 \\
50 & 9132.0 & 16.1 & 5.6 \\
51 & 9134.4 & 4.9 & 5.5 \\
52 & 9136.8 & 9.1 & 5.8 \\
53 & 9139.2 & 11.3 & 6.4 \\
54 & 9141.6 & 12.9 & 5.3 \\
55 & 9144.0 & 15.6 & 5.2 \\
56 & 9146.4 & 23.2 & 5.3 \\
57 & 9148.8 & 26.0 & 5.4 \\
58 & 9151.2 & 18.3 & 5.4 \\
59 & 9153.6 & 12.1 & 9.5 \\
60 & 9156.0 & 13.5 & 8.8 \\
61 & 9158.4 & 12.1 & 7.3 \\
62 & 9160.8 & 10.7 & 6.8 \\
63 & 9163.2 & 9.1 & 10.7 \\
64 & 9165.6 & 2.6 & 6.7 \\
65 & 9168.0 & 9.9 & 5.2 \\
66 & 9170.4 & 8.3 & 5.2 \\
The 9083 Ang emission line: [O III]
